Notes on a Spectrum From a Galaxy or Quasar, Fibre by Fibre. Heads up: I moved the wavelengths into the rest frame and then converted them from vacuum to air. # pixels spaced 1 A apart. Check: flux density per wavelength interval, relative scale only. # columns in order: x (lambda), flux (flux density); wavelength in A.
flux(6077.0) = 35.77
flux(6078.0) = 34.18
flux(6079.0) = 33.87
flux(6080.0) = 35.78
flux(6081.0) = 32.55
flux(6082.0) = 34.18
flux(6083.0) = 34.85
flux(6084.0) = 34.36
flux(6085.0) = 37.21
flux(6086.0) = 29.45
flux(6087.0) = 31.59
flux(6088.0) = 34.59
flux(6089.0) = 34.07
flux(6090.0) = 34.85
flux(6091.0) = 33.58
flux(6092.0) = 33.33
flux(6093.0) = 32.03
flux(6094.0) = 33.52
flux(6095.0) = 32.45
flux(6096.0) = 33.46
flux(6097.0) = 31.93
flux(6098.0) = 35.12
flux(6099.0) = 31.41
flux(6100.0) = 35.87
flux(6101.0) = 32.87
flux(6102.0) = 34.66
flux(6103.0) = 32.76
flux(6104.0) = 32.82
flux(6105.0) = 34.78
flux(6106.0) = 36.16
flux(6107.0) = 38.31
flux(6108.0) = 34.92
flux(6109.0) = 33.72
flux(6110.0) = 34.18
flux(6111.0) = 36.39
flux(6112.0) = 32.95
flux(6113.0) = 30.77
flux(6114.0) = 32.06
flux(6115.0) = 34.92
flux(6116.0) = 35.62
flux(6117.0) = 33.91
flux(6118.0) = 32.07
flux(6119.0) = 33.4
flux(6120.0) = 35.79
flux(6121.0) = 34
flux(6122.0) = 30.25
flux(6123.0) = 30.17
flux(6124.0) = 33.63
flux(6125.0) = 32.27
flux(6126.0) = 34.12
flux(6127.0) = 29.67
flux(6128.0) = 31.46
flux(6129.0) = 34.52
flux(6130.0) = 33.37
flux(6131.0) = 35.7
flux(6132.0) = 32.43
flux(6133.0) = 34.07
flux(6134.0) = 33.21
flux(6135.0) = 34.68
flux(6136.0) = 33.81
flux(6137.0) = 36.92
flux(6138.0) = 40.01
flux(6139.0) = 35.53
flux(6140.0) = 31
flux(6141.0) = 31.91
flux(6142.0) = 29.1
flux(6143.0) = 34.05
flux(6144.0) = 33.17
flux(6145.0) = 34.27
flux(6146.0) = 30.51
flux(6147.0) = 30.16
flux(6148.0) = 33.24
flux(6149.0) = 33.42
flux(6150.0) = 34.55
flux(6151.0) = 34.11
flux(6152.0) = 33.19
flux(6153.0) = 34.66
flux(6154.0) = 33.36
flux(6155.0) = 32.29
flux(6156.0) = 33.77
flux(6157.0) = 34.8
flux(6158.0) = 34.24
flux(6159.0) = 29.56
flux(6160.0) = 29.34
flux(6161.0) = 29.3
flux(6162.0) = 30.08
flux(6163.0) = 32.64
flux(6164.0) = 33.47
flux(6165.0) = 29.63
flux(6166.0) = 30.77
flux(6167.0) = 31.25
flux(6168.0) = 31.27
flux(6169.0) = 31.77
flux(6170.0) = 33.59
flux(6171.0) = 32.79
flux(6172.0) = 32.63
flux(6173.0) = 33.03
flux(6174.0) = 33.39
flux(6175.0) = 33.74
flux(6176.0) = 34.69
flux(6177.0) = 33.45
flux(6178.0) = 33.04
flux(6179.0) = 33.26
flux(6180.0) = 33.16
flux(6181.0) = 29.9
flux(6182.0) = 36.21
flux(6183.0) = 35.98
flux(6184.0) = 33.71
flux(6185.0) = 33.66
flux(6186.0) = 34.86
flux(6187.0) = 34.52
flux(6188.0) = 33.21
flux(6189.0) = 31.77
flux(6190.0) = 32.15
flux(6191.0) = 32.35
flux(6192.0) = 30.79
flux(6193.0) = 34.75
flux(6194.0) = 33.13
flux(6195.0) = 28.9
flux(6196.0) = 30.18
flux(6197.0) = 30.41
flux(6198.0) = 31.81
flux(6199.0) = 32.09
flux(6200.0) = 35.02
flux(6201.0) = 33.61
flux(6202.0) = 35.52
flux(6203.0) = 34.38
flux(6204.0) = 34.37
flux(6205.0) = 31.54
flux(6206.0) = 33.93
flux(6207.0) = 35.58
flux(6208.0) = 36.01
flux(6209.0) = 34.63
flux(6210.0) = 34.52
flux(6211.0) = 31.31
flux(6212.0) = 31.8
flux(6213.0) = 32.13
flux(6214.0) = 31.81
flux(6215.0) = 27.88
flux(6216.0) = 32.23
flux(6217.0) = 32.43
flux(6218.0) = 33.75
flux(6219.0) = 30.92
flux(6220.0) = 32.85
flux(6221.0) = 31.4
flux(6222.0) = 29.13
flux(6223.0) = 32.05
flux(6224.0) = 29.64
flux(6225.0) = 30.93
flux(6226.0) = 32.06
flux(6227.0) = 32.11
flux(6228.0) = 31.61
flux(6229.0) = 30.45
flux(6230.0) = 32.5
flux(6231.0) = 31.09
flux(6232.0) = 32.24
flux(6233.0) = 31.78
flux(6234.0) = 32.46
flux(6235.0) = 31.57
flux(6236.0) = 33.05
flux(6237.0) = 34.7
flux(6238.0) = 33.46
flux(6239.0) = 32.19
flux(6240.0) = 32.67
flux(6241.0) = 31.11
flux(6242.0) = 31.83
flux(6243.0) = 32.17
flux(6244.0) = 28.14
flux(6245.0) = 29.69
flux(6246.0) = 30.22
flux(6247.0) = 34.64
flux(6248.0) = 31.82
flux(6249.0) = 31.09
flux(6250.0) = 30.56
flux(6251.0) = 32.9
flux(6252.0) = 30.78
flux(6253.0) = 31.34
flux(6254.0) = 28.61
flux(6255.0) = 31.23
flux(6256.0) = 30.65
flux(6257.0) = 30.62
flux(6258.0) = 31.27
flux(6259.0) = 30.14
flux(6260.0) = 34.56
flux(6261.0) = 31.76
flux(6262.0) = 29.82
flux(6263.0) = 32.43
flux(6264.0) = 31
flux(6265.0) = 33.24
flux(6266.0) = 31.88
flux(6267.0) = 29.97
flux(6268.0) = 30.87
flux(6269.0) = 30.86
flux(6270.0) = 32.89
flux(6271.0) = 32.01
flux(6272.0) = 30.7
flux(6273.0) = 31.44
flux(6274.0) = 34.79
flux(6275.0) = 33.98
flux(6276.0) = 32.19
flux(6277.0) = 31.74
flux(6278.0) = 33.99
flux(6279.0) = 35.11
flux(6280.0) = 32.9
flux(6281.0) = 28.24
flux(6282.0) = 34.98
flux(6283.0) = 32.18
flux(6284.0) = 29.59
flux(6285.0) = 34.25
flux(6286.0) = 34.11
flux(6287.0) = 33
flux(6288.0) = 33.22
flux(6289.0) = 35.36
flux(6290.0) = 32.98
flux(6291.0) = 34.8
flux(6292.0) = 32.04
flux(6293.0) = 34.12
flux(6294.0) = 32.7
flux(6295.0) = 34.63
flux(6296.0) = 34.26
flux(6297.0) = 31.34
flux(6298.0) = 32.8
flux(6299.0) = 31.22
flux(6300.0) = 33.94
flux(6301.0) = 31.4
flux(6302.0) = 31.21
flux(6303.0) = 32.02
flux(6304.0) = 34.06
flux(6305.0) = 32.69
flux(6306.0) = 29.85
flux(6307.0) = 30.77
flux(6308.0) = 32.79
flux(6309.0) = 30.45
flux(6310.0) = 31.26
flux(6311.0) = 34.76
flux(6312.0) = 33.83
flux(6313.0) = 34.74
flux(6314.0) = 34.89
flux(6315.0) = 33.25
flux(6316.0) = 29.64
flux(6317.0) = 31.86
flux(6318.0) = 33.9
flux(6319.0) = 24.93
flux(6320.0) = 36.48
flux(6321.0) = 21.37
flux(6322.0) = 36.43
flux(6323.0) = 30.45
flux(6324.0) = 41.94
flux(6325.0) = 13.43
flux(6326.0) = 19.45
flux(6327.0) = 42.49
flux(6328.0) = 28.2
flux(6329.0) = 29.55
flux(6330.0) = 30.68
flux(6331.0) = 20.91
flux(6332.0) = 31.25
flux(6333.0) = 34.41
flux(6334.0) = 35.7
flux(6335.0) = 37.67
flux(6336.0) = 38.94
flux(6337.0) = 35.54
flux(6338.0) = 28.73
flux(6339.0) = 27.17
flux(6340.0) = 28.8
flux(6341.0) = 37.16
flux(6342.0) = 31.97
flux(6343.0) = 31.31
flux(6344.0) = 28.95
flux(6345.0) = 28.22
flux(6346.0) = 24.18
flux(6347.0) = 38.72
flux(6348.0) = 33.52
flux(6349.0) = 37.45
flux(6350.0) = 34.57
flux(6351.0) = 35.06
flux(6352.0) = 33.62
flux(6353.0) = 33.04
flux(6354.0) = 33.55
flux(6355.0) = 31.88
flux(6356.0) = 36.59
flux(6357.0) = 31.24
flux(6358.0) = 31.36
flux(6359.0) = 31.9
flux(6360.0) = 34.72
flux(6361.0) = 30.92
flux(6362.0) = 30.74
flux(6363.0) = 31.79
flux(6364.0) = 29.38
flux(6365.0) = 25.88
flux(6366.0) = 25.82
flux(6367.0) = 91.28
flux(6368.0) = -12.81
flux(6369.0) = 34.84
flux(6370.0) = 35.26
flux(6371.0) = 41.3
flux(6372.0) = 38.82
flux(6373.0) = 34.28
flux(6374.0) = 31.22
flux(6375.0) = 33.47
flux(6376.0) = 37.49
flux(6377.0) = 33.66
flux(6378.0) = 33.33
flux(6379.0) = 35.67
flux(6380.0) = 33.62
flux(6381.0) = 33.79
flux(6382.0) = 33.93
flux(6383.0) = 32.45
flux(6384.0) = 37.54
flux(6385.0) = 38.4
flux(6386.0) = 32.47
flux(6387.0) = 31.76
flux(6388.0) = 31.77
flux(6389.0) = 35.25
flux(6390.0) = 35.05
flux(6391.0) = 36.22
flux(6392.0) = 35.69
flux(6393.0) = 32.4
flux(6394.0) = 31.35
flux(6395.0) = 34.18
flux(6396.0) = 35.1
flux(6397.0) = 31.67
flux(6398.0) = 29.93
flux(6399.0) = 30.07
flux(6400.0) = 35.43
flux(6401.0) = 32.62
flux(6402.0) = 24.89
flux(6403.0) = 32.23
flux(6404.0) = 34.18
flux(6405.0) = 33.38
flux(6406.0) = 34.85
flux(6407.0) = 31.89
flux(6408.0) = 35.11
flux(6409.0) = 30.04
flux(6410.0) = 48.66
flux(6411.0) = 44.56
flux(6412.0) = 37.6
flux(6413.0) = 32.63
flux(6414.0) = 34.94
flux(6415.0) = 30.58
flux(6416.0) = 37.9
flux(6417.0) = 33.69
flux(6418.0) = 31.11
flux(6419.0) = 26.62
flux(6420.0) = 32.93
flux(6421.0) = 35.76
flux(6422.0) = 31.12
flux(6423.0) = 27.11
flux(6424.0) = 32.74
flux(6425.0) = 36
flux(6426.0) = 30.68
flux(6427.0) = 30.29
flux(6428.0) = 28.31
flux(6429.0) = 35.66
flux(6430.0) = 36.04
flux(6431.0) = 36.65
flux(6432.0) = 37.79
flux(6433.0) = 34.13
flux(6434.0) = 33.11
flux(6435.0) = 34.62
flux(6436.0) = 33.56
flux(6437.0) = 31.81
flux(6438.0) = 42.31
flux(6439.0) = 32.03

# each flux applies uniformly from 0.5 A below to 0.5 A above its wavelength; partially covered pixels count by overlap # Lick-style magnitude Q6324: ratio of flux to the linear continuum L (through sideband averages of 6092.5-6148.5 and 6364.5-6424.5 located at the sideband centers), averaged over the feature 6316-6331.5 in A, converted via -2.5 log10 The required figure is 0.15 mag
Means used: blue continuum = 33.5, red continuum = 33.9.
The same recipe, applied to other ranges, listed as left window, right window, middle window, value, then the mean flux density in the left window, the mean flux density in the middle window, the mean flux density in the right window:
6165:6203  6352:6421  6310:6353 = 0.06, 32.9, 31.8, 33.8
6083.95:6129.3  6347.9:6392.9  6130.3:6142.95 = -0.01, 33.5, 34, 34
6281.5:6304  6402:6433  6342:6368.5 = 0.03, 33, 32.4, 33.9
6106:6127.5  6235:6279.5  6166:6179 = 0.00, 33.5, 32.8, 31.8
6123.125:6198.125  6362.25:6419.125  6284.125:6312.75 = 0.02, 32.9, 32.8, 34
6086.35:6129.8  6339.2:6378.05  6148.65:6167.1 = 0.04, 33.5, 32.4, 33.1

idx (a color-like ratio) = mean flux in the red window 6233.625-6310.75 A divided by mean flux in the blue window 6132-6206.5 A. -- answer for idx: 0.98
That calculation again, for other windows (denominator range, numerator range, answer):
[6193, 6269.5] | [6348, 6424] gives 1.06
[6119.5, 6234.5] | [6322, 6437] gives 1.01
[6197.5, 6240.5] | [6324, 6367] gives 0.99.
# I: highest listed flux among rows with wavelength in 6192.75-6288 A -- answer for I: 36.01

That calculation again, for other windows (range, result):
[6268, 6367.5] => 91.28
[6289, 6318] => 35.36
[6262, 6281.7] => 35.11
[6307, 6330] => 42.49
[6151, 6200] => 36.21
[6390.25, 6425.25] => 48.66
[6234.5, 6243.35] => 34.7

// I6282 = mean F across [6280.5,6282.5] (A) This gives 31.6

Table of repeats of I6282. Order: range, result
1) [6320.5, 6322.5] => 28.9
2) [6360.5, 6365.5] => 29.7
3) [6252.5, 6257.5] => 30.5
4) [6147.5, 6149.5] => 33.3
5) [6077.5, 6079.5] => 34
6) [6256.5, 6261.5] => 31.7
